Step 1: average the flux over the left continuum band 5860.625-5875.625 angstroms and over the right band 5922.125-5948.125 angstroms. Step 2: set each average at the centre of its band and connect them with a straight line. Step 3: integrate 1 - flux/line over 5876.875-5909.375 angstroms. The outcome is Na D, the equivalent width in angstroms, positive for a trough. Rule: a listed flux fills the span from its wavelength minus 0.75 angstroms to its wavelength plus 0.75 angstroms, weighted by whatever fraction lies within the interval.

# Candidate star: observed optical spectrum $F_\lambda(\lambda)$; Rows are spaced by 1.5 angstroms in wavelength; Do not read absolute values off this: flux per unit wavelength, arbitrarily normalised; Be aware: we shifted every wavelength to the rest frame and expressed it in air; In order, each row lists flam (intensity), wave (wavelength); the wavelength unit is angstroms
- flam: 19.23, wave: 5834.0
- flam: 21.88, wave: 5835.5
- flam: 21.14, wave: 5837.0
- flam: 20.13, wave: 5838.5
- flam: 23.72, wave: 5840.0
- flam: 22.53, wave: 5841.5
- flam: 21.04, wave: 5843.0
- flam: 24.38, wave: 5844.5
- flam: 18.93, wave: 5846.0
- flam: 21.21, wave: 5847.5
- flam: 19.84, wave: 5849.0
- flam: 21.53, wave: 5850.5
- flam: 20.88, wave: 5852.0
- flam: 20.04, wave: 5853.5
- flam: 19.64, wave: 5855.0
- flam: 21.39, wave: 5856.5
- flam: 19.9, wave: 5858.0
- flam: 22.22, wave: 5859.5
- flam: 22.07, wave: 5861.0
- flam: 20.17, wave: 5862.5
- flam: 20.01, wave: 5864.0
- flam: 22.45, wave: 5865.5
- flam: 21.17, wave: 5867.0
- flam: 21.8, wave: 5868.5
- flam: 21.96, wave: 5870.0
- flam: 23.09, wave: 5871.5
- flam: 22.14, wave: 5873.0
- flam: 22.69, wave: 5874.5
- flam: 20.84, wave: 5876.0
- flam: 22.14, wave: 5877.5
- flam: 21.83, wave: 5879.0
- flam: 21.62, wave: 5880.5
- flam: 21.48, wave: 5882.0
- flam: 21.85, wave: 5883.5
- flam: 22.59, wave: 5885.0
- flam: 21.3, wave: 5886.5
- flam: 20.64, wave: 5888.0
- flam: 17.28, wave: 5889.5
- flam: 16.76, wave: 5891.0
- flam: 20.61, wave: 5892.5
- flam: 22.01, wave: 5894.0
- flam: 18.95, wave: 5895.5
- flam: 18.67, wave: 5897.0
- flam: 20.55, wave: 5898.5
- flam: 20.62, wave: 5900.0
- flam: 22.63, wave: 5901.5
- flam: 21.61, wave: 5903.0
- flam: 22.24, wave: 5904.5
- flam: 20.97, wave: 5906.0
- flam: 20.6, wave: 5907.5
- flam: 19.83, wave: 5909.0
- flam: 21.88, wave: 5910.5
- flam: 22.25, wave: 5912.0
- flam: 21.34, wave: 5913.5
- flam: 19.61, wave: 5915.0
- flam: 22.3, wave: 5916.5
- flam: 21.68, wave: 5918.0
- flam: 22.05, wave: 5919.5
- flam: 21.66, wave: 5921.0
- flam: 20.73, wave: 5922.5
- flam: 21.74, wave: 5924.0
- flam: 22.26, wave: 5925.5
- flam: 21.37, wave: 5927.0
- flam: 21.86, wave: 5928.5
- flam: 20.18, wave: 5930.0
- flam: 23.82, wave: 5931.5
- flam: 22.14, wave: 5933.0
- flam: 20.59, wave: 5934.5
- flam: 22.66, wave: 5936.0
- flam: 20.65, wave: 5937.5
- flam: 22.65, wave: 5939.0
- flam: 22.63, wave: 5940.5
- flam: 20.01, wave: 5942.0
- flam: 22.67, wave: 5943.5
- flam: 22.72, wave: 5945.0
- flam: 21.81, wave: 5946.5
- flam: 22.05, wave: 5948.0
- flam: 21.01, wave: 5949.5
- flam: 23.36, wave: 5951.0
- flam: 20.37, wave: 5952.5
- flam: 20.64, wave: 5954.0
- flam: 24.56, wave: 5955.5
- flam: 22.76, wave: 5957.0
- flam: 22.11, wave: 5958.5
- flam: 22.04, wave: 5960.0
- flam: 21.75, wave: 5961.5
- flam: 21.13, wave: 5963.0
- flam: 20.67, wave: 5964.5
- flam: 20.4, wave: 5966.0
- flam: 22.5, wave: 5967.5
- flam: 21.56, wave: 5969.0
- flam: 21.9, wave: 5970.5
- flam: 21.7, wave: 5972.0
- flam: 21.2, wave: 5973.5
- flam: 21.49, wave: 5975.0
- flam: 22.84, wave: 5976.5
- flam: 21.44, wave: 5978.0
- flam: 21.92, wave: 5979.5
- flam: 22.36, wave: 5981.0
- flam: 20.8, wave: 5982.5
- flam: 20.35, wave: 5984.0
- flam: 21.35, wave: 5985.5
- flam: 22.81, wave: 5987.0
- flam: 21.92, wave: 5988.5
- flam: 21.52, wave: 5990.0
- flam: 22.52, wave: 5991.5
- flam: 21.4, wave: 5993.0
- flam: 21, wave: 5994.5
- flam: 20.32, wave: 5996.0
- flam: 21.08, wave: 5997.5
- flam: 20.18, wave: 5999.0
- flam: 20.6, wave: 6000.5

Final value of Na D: 1.5 angstroms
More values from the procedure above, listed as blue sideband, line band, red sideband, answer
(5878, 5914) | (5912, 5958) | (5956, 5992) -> -1.1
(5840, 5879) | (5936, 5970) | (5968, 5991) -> -0.3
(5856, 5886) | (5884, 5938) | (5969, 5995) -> 1.5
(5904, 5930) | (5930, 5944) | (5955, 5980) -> -0.2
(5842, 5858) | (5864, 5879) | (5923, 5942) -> -0.6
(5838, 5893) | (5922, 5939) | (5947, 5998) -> -0.2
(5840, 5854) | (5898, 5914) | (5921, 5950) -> 0.2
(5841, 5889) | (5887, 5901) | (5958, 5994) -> 1.2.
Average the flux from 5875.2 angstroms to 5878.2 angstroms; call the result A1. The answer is 21.5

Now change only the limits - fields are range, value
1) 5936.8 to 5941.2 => 22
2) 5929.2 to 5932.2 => 22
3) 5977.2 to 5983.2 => 21.6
